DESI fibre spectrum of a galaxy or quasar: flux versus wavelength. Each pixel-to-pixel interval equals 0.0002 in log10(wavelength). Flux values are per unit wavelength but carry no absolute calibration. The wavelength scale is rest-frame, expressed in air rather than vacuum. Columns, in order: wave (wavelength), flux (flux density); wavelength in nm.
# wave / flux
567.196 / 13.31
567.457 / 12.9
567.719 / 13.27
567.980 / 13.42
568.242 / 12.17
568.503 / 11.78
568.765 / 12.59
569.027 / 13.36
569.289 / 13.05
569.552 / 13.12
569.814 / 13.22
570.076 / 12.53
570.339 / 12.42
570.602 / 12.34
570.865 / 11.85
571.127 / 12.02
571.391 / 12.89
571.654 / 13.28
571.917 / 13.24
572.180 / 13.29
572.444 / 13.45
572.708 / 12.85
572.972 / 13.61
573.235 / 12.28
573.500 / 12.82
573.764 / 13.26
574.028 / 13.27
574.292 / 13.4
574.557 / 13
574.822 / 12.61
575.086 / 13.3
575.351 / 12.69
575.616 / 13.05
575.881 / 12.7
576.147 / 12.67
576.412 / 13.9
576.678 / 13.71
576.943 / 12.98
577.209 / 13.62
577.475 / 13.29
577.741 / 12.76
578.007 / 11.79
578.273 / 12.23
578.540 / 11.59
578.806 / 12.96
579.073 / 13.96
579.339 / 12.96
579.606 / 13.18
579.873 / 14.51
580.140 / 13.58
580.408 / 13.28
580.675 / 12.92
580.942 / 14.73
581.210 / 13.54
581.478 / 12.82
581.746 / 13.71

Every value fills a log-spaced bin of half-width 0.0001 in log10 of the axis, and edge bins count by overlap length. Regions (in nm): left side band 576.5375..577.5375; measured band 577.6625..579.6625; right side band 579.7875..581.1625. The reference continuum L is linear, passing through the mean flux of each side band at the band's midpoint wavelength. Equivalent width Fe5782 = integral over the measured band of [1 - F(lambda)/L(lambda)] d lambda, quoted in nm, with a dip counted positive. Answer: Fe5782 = 0.14 nm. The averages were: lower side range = 13.4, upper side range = 13.8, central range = 12.7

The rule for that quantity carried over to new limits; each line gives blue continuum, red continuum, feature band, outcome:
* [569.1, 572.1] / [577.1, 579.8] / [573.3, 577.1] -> -0.08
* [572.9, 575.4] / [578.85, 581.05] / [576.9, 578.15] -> 0.05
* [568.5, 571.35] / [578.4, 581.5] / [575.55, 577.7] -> -0.02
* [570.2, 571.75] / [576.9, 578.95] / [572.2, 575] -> -0.12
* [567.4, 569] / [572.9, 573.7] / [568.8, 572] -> 0.01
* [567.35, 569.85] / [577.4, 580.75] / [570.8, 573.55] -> 0.00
